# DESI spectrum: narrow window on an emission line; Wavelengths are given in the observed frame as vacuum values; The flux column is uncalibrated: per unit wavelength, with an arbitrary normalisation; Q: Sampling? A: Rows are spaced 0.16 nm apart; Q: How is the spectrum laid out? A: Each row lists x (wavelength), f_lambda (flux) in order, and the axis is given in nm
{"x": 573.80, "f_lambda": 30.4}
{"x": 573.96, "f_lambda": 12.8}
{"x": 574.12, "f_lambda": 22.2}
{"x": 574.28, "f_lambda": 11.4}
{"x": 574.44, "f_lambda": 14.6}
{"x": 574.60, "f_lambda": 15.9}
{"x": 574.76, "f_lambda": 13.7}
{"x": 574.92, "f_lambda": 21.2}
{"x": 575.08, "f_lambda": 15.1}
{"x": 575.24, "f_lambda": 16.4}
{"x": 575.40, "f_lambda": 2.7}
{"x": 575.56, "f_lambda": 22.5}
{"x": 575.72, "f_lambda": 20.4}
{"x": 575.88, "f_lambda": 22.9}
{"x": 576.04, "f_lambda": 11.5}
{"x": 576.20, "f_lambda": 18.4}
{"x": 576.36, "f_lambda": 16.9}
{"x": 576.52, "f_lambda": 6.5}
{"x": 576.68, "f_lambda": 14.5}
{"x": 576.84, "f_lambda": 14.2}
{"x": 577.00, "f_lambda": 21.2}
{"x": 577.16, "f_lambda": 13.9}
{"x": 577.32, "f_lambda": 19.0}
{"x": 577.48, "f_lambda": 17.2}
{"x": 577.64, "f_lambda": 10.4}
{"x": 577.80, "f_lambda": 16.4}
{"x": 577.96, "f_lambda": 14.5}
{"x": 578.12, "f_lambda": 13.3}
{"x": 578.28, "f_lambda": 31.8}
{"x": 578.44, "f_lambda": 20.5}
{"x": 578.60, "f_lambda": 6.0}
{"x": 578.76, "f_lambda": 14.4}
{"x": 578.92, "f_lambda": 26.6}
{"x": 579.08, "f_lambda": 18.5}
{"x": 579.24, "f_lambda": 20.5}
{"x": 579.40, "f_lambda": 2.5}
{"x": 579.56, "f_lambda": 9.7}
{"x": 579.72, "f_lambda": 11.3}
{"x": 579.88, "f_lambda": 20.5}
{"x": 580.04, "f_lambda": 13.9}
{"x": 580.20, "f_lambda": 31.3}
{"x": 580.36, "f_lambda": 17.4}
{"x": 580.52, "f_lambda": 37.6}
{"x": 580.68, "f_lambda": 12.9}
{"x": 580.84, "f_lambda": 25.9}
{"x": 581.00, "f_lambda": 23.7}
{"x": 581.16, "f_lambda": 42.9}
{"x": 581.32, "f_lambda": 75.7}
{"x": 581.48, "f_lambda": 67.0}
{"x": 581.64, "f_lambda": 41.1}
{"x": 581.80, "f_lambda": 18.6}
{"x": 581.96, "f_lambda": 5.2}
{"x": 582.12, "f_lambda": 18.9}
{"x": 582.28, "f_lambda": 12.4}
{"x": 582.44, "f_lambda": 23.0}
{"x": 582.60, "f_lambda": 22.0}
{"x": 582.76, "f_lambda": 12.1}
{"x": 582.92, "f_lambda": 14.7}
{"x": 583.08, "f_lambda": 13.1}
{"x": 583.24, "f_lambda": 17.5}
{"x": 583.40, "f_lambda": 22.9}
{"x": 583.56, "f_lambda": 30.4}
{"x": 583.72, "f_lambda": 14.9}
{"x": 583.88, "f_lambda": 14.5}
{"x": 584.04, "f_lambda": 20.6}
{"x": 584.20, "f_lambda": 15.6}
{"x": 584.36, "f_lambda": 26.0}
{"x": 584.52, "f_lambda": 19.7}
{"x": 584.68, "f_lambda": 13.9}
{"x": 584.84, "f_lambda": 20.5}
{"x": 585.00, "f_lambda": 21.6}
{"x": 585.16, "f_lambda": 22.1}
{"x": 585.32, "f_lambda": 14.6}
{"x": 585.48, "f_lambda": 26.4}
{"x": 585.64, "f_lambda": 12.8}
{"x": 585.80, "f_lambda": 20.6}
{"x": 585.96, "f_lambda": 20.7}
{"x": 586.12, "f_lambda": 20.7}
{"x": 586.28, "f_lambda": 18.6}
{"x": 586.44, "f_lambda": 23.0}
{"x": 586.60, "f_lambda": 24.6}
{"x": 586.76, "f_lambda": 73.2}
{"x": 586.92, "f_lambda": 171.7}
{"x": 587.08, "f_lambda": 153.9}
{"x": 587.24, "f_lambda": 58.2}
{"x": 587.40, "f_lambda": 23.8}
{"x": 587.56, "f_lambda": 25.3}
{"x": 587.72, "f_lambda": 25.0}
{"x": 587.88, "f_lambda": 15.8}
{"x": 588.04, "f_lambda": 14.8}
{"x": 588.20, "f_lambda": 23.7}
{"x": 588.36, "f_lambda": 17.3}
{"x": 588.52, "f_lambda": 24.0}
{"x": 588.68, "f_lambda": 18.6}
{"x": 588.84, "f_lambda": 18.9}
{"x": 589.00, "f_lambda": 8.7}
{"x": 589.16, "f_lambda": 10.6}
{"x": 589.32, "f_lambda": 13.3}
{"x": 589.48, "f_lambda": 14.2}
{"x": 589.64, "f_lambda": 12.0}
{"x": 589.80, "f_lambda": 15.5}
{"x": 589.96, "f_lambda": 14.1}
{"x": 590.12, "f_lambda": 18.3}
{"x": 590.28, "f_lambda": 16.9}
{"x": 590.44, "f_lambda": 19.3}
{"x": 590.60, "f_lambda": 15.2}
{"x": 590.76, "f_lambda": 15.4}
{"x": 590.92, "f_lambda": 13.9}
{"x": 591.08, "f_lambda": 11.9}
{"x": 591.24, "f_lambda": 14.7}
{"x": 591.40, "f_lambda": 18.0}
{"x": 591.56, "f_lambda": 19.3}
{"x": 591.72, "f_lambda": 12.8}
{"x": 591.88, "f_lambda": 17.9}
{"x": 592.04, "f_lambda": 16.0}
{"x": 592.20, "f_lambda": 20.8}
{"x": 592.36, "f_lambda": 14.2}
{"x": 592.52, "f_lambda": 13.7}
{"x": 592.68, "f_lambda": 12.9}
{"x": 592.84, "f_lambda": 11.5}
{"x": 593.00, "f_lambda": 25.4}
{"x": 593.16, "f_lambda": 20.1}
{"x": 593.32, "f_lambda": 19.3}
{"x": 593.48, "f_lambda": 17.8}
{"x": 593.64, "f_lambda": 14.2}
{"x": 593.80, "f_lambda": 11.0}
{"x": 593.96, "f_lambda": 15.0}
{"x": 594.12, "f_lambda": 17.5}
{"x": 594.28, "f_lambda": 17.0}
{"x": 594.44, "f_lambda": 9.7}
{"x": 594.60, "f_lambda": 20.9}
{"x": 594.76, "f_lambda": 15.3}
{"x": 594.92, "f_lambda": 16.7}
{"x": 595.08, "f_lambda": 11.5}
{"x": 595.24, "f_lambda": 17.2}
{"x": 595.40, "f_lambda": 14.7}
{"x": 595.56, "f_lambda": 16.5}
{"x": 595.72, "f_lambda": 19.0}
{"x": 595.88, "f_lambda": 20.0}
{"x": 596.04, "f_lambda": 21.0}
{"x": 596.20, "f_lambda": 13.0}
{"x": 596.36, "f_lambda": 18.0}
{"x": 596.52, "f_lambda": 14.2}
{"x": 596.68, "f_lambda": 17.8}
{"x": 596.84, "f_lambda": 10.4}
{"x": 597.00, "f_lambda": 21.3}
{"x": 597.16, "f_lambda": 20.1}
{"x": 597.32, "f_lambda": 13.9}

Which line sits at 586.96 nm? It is [O III]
